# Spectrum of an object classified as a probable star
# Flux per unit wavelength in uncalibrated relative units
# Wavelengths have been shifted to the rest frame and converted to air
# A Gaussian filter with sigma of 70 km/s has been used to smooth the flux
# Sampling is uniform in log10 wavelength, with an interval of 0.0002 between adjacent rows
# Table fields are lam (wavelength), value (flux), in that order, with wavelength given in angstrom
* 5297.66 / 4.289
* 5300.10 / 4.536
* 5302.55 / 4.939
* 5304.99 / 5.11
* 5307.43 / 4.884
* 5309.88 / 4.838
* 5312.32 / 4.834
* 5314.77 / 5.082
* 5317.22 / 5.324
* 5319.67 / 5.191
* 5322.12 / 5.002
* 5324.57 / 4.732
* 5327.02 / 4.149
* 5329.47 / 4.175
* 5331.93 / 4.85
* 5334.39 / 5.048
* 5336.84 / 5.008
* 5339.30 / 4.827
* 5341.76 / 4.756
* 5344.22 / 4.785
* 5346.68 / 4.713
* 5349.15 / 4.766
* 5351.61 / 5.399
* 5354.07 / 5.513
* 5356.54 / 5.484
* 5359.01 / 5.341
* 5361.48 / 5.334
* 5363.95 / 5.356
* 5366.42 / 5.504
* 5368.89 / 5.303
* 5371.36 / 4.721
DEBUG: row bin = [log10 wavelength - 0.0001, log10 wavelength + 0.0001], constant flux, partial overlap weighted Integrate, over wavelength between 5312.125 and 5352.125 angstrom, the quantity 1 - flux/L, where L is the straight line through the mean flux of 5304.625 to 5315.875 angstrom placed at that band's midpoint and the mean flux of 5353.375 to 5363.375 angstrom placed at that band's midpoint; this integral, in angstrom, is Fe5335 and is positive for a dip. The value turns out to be 2.3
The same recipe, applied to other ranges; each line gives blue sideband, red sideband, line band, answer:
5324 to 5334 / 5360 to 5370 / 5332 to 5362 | -0.8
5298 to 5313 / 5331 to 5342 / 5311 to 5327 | -0.3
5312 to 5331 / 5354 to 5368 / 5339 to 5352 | 0.8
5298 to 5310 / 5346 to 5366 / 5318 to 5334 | 0.9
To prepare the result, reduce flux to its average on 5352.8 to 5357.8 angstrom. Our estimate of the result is 5.5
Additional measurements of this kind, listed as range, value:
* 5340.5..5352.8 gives 4.88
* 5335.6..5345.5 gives 4.85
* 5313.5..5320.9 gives 5.19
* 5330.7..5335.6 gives 4.94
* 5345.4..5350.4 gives 4.74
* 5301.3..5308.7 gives 4.97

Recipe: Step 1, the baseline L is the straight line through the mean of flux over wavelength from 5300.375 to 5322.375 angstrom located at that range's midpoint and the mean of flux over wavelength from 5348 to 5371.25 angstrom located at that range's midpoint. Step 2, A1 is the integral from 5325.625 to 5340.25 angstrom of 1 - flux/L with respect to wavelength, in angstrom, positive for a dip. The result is 1.3 angstrom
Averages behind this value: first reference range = 5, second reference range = 5.31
